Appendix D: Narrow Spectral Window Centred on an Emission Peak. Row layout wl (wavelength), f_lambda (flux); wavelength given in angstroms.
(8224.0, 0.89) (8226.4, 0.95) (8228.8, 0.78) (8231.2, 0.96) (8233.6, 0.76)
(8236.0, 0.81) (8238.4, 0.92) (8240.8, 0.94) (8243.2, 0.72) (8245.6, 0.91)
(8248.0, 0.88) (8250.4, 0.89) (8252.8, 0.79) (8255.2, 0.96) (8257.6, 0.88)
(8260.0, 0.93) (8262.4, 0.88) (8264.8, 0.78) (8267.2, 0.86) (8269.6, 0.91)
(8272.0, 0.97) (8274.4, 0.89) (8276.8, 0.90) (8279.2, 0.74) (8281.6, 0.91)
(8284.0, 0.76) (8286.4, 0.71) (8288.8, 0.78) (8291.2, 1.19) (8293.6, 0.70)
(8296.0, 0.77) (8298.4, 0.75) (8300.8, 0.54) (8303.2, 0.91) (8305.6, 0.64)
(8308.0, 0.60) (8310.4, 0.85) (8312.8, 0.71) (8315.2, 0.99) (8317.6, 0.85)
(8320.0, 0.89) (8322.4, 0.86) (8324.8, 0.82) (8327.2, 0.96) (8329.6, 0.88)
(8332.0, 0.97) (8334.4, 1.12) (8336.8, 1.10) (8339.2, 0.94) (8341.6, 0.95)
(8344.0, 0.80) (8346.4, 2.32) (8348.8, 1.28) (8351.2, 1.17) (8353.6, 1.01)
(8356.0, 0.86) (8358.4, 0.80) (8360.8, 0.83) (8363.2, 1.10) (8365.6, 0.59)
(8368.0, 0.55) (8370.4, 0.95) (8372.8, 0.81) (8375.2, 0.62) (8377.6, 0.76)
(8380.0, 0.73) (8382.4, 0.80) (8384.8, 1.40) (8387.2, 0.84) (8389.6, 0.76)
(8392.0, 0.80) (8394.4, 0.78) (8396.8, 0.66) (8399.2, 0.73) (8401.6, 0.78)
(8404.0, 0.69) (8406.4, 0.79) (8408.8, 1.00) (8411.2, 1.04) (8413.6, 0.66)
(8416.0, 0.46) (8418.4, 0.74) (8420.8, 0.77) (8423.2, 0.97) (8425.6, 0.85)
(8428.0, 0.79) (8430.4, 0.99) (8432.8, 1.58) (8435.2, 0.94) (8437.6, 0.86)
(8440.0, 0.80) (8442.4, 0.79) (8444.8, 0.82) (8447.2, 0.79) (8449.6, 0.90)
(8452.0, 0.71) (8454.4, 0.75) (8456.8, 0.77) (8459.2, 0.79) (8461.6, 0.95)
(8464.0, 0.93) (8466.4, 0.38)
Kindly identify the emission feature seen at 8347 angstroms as H-beta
